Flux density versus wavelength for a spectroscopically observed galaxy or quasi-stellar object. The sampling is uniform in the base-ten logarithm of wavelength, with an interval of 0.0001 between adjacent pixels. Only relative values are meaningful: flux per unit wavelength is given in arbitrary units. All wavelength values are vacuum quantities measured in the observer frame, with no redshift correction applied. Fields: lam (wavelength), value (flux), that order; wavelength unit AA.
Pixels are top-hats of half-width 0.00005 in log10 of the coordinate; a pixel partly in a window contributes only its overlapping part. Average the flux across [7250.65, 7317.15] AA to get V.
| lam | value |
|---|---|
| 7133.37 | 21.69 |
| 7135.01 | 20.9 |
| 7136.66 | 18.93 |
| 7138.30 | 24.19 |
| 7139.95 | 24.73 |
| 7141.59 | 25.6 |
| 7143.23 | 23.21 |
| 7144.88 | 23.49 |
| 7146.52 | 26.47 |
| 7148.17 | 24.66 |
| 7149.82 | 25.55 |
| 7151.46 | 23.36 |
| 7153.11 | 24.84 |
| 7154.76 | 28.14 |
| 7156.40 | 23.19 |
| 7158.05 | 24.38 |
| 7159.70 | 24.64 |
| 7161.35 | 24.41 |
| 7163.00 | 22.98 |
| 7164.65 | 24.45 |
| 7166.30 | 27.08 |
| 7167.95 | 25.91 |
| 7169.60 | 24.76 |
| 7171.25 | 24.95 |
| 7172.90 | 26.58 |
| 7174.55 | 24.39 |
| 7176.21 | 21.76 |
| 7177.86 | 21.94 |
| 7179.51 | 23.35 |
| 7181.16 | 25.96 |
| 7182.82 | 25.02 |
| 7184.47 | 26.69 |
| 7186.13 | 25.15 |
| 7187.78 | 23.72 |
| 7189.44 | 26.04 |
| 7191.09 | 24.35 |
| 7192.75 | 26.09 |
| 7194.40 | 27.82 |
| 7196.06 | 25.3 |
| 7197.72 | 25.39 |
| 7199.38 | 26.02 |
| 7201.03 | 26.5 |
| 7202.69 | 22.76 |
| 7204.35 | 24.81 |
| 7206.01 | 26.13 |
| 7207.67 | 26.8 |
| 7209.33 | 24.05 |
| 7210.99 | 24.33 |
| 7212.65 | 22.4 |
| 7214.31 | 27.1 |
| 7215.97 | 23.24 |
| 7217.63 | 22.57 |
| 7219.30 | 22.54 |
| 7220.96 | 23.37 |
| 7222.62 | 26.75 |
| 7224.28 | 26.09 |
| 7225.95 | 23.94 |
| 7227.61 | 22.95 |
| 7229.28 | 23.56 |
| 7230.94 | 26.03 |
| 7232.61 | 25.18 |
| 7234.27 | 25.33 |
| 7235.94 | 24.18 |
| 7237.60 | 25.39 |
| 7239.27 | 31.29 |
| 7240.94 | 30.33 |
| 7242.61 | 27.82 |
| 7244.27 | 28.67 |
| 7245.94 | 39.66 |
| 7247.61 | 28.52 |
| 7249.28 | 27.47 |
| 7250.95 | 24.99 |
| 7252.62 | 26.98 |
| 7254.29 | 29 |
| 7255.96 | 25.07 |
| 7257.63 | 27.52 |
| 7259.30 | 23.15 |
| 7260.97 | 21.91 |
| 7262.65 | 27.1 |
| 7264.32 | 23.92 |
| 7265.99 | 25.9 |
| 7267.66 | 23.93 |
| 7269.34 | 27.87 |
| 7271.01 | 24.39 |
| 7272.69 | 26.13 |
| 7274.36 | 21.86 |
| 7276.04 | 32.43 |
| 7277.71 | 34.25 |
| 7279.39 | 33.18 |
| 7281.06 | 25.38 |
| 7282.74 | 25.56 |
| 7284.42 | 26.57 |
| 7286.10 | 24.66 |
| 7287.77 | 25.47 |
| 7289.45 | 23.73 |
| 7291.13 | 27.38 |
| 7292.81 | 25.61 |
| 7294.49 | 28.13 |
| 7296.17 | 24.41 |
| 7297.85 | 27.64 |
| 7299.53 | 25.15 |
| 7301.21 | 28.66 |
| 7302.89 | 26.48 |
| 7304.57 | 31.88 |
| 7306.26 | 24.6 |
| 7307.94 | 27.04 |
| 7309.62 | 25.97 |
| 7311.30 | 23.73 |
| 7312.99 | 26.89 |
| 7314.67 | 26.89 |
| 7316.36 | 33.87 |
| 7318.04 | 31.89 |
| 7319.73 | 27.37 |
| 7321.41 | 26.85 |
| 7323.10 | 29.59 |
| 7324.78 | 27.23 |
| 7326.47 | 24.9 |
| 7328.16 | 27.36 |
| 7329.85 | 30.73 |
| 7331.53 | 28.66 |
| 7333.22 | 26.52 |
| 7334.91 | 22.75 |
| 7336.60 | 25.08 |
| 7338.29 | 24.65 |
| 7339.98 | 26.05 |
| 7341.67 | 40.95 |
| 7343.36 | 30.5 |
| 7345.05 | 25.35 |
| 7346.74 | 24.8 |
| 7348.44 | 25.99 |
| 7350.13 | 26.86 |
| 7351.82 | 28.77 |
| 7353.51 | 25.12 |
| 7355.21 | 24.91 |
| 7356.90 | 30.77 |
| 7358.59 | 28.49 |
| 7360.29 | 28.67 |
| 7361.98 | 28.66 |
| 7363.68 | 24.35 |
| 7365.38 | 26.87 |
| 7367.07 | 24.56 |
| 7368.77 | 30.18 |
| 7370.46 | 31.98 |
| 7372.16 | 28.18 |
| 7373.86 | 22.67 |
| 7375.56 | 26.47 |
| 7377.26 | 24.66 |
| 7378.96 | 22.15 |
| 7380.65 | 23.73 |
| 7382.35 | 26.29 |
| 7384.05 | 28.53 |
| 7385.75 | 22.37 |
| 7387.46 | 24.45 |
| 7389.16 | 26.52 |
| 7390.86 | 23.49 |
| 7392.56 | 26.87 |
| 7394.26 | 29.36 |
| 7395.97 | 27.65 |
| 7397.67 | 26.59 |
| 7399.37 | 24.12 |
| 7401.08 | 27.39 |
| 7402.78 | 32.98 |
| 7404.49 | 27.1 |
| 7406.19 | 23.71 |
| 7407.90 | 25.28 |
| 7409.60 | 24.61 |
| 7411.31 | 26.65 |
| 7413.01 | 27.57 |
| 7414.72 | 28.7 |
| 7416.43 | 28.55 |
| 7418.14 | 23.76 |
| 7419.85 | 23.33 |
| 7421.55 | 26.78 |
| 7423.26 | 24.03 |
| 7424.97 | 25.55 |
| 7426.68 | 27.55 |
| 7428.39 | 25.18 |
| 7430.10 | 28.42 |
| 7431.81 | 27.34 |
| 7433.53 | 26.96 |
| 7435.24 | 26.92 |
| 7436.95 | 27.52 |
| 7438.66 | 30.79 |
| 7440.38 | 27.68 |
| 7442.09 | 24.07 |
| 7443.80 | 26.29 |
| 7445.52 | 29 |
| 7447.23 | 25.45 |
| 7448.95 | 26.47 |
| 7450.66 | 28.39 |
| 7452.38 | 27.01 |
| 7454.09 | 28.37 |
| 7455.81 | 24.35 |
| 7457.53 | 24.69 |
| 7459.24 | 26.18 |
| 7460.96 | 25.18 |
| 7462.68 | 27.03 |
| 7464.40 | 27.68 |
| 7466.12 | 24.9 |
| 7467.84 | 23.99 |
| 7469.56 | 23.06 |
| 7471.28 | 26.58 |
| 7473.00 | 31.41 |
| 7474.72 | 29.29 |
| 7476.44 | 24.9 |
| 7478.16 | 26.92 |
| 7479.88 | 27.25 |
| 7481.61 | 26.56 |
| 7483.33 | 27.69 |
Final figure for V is 26.6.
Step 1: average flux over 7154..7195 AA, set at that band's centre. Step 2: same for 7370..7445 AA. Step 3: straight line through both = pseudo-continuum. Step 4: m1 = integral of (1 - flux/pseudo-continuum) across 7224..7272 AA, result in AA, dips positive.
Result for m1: -2.1 AA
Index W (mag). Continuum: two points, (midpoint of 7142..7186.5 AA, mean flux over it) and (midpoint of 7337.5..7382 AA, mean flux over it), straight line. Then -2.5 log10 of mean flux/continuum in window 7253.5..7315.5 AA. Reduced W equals -0.010 mag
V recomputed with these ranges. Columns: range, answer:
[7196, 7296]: 26.1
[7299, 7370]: 27.6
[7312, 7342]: 28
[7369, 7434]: 26.3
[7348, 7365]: 27.3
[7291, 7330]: 27.5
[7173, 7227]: 24.8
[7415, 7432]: 26.1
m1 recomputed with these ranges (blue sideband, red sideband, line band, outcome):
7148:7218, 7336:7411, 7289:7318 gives -1.14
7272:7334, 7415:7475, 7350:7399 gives 0.84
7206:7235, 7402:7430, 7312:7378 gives -4.91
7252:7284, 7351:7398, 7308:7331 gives -1.17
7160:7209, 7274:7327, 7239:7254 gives -1.78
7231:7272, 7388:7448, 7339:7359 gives -1.07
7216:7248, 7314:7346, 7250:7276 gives 1.41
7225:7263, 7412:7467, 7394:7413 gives -0.12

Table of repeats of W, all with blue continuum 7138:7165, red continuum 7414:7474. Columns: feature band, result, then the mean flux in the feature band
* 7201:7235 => 0.022 mag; 24.5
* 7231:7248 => -0.135 mag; 28.5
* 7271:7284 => -0.107 mag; 28.1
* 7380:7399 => 0.009 mag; 26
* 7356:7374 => -0.078 mag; 28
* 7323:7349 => -0.069 mag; 27.5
